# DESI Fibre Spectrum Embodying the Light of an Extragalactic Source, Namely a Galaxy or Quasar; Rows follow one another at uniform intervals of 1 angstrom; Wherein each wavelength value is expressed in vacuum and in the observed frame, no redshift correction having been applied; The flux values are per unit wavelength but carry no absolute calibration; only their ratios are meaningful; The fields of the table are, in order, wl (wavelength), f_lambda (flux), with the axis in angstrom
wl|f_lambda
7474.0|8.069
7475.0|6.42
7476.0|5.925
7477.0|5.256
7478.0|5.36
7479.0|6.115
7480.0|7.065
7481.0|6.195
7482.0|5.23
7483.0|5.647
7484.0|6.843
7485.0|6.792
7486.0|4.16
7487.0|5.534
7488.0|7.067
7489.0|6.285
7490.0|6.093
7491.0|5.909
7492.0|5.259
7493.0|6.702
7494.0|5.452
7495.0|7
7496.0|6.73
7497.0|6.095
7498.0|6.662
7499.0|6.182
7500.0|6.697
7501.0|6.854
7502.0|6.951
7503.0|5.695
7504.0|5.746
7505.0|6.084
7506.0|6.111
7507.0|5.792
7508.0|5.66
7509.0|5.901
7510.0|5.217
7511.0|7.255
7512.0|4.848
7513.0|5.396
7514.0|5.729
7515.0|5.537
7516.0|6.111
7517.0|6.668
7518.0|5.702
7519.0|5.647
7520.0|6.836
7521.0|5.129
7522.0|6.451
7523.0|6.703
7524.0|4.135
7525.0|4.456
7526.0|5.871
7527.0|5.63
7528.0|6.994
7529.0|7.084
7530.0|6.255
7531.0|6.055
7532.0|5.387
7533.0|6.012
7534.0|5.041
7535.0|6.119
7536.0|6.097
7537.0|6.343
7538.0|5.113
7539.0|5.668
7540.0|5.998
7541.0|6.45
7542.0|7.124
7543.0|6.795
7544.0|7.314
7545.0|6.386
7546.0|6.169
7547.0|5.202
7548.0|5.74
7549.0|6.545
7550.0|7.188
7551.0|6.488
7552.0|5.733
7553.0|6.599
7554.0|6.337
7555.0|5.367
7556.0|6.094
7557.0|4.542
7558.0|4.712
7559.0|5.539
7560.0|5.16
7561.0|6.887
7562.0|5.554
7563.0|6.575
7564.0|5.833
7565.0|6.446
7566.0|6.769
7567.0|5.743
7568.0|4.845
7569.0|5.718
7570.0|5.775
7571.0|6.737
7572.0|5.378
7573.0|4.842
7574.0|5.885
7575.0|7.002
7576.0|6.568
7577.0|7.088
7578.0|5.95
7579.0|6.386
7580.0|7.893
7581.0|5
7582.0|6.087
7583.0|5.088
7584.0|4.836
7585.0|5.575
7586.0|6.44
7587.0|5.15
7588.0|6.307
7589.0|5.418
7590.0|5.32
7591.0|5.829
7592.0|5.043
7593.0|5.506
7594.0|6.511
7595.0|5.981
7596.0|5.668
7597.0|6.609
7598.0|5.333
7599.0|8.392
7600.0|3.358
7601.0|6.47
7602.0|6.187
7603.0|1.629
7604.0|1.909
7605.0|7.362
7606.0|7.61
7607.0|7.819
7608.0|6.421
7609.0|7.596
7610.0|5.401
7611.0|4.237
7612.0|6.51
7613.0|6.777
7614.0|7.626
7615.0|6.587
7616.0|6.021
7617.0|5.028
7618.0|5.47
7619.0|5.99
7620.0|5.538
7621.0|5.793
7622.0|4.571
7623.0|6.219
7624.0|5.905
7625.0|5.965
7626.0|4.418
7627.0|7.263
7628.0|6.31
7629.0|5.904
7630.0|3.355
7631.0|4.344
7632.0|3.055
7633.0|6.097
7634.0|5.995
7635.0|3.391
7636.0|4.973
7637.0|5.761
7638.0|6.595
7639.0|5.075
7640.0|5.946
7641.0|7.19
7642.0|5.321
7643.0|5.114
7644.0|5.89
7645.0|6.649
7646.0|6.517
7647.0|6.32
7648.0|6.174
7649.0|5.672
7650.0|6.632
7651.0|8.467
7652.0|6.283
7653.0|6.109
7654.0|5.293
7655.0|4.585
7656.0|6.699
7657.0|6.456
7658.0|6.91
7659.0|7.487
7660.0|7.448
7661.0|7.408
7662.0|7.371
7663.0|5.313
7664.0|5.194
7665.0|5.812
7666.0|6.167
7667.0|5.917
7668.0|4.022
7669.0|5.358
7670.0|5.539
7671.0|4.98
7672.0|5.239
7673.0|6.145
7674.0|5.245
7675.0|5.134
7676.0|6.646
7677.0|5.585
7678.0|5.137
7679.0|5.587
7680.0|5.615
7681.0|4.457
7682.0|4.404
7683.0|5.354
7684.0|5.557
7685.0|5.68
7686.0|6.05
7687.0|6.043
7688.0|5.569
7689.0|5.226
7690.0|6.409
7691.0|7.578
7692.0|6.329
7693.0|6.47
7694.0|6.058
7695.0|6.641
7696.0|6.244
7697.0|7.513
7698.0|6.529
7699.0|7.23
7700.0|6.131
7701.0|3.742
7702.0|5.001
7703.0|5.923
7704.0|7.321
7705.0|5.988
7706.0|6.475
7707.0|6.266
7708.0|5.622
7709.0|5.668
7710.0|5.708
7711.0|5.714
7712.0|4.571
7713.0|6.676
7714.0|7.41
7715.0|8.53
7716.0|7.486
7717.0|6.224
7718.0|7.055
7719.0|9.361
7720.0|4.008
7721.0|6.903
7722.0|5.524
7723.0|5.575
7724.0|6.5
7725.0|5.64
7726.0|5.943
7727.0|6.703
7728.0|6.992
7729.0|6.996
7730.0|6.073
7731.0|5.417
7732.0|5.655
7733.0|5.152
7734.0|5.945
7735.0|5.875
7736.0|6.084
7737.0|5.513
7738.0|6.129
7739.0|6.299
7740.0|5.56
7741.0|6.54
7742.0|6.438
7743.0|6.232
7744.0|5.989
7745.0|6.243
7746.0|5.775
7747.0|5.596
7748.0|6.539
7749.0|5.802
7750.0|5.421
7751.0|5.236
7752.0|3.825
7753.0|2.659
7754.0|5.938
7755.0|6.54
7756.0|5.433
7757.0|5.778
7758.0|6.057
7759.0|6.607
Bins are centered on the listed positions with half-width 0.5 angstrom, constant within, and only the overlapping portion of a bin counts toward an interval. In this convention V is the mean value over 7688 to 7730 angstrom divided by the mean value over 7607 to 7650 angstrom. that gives 1.1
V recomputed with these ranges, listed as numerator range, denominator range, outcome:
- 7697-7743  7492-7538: 1.03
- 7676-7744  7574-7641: 1.06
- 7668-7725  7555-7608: 1.03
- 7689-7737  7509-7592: 1.05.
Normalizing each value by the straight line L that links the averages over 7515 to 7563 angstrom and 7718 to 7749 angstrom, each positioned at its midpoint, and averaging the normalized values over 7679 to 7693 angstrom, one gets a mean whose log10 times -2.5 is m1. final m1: 0.06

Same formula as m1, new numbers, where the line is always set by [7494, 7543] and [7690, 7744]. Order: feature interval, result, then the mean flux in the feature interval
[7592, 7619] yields 0.039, 5.91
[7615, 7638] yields 0.143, 5.39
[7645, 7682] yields 0.041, 5.96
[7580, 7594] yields 0.088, 5.63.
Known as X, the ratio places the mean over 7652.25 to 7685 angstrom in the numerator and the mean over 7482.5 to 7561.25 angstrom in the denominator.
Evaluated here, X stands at 0.96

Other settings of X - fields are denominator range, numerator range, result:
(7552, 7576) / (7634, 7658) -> 1.02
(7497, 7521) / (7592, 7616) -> 0.99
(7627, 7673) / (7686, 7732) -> 1.07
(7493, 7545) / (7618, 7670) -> 0.96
